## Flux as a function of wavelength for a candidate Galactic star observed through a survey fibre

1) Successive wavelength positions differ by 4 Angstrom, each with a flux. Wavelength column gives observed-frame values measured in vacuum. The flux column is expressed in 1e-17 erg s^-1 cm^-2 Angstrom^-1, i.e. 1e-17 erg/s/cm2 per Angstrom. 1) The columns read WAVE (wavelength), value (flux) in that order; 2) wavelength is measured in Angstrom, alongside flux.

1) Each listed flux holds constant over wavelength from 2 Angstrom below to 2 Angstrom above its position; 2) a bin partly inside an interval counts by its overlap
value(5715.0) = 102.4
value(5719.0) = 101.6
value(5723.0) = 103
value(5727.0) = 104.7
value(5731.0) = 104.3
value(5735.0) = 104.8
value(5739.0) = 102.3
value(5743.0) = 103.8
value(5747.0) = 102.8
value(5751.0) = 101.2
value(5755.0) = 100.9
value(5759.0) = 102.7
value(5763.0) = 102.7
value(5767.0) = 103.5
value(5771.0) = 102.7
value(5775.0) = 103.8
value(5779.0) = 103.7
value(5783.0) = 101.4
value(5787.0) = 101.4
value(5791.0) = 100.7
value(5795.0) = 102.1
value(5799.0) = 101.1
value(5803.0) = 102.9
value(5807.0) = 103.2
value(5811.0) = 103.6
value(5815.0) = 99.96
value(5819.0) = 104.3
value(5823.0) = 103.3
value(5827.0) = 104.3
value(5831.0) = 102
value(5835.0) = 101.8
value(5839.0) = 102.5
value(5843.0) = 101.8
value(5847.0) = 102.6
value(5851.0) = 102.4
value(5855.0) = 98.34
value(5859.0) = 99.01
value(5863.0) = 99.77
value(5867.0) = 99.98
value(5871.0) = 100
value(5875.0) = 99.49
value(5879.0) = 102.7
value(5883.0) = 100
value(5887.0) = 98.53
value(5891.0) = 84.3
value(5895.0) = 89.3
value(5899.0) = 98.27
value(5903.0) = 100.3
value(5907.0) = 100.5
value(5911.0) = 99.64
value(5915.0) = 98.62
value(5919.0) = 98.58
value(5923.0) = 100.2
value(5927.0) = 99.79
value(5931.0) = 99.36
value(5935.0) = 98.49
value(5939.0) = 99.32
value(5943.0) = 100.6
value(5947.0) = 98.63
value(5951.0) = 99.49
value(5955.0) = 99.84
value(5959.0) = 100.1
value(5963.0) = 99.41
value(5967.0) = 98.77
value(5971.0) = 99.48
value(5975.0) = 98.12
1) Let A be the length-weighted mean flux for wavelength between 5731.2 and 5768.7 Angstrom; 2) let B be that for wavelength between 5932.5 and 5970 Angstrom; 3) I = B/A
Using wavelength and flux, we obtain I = 0.97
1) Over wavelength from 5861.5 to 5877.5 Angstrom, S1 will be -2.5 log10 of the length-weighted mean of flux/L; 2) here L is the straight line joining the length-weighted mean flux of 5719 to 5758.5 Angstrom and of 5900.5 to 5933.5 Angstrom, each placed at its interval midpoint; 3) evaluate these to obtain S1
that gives 0.01 mag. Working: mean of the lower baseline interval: 103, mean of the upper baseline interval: 99.6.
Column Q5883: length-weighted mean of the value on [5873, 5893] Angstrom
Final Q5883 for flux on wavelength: 97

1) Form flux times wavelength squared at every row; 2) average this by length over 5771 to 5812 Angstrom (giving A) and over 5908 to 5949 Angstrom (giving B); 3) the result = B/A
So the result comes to 1.02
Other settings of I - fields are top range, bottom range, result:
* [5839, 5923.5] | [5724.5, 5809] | 0.96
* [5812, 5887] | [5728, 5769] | 0.98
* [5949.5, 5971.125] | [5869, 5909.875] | 1.02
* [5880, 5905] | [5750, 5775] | 0.93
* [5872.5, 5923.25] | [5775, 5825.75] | 0.95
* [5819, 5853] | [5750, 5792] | 1.00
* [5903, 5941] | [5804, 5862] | 0.97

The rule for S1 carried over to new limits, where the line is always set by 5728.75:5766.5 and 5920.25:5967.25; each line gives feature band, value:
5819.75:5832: -0.020 mag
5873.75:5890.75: 0.022 mag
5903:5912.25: 0.000 mag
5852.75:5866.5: 0.019 mag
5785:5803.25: 0.006 mag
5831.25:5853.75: -0.009 mag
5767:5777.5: -0.009 mag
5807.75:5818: -0.005 mag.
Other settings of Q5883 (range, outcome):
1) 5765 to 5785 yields 103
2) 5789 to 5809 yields 102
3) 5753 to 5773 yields 102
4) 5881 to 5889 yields 99.3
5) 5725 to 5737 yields 105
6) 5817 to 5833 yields 103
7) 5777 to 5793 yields 102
